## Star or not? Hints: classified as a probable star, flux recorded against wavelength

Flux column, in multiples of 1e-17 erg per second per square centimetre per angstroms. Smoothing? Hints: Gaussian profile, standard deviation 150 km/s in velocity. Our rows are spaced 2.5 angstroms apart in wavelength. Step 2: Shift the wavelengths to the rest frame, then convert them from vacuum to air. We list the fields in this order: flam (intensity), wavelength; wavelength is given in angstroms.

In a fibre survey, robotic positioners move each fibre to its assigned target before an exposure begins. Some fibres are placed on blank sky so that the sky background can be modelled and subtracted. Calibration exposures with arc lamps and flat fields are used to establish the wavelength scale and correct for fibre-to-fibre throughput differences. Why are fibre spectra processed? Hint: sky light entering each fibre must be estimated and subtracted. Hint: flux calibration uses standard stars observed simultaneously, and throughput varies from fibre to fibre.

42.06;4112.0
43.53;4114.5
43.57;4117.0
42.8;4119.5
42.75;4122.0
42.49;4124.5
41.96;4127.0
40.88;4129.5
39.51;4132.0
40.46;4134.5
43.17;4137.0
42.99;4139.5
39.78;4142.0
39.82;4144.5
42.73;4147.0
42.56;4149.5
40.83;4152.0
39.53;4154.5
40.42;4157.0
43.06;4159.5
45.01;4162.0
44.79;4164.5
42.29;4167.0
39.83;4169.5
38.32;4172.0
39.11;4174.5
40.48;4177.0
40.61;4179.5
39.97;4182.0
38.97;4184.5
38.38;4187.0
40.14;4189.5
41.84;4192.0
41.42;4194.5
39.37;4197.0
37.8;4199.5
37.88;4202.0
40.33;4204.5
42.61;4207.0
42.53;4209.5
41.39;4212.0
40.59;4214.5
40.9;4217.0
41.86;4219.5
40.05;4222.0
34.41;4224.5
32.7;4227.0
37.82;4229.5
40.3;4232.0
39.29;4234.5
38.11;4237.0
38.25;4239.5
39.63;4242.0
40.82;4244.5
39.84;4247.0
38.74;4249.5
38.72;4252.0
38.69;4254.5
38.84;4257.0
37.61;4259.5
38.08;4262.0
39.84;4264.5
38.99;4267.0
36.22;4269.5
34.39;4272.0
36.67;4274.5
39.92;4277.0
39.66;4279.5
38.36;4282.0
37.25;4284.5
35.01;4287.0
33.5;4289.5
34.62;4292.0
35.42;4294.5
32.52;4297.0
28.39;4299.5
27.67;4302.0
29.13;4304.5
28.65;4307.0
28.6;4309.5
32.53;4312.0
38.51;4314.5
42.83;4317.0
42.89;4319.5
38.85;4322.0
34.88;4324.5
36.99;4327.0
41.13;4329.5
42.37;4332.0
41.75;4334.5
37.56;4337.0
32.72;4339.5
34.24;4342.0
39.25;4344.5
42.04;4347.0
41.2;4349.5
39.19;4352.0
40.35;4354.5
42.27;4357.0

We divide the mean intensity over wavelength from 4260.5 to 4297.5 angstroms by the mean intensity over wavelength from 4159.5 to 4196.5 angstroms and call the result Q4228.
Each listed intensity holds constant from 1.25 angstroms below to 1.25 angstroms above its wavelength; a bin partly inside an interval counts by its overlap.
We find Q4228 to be 0.90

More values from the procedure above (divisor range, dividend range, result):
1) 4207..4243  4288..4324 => 0.86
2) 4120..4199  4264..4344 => 0.88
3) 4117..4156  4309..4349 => 0.92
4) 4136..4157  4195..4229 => 0.95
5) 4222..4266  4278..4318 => 0.88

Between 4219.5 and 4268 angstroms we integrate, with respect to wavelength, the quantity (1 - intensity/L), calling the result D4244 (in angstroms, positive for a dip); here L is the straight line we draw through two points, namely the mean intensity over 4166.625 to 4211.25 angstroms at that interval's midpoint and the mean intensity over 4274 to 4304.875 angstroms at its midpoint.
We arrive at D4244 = -2.0 angstroms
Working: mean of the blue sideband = 40.1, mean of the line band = 38.5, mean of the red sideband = 34.6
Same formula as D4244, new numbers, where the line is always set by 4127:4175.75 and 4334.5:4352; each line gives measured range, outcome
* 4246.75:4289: 1.6 angstroms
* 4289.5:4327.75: 4.6 angstroms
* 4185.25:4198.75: 0.2 angstroms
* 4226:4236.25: 0.6 angstroms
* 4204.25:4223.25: -0.5 angstroms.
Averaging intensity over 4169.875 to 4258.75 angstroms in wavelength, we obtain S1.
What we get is 39.4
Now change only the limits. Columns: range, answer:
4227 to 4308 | 36.6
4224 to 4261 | 38.3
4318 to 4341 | 38.8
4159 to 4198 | 40.8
